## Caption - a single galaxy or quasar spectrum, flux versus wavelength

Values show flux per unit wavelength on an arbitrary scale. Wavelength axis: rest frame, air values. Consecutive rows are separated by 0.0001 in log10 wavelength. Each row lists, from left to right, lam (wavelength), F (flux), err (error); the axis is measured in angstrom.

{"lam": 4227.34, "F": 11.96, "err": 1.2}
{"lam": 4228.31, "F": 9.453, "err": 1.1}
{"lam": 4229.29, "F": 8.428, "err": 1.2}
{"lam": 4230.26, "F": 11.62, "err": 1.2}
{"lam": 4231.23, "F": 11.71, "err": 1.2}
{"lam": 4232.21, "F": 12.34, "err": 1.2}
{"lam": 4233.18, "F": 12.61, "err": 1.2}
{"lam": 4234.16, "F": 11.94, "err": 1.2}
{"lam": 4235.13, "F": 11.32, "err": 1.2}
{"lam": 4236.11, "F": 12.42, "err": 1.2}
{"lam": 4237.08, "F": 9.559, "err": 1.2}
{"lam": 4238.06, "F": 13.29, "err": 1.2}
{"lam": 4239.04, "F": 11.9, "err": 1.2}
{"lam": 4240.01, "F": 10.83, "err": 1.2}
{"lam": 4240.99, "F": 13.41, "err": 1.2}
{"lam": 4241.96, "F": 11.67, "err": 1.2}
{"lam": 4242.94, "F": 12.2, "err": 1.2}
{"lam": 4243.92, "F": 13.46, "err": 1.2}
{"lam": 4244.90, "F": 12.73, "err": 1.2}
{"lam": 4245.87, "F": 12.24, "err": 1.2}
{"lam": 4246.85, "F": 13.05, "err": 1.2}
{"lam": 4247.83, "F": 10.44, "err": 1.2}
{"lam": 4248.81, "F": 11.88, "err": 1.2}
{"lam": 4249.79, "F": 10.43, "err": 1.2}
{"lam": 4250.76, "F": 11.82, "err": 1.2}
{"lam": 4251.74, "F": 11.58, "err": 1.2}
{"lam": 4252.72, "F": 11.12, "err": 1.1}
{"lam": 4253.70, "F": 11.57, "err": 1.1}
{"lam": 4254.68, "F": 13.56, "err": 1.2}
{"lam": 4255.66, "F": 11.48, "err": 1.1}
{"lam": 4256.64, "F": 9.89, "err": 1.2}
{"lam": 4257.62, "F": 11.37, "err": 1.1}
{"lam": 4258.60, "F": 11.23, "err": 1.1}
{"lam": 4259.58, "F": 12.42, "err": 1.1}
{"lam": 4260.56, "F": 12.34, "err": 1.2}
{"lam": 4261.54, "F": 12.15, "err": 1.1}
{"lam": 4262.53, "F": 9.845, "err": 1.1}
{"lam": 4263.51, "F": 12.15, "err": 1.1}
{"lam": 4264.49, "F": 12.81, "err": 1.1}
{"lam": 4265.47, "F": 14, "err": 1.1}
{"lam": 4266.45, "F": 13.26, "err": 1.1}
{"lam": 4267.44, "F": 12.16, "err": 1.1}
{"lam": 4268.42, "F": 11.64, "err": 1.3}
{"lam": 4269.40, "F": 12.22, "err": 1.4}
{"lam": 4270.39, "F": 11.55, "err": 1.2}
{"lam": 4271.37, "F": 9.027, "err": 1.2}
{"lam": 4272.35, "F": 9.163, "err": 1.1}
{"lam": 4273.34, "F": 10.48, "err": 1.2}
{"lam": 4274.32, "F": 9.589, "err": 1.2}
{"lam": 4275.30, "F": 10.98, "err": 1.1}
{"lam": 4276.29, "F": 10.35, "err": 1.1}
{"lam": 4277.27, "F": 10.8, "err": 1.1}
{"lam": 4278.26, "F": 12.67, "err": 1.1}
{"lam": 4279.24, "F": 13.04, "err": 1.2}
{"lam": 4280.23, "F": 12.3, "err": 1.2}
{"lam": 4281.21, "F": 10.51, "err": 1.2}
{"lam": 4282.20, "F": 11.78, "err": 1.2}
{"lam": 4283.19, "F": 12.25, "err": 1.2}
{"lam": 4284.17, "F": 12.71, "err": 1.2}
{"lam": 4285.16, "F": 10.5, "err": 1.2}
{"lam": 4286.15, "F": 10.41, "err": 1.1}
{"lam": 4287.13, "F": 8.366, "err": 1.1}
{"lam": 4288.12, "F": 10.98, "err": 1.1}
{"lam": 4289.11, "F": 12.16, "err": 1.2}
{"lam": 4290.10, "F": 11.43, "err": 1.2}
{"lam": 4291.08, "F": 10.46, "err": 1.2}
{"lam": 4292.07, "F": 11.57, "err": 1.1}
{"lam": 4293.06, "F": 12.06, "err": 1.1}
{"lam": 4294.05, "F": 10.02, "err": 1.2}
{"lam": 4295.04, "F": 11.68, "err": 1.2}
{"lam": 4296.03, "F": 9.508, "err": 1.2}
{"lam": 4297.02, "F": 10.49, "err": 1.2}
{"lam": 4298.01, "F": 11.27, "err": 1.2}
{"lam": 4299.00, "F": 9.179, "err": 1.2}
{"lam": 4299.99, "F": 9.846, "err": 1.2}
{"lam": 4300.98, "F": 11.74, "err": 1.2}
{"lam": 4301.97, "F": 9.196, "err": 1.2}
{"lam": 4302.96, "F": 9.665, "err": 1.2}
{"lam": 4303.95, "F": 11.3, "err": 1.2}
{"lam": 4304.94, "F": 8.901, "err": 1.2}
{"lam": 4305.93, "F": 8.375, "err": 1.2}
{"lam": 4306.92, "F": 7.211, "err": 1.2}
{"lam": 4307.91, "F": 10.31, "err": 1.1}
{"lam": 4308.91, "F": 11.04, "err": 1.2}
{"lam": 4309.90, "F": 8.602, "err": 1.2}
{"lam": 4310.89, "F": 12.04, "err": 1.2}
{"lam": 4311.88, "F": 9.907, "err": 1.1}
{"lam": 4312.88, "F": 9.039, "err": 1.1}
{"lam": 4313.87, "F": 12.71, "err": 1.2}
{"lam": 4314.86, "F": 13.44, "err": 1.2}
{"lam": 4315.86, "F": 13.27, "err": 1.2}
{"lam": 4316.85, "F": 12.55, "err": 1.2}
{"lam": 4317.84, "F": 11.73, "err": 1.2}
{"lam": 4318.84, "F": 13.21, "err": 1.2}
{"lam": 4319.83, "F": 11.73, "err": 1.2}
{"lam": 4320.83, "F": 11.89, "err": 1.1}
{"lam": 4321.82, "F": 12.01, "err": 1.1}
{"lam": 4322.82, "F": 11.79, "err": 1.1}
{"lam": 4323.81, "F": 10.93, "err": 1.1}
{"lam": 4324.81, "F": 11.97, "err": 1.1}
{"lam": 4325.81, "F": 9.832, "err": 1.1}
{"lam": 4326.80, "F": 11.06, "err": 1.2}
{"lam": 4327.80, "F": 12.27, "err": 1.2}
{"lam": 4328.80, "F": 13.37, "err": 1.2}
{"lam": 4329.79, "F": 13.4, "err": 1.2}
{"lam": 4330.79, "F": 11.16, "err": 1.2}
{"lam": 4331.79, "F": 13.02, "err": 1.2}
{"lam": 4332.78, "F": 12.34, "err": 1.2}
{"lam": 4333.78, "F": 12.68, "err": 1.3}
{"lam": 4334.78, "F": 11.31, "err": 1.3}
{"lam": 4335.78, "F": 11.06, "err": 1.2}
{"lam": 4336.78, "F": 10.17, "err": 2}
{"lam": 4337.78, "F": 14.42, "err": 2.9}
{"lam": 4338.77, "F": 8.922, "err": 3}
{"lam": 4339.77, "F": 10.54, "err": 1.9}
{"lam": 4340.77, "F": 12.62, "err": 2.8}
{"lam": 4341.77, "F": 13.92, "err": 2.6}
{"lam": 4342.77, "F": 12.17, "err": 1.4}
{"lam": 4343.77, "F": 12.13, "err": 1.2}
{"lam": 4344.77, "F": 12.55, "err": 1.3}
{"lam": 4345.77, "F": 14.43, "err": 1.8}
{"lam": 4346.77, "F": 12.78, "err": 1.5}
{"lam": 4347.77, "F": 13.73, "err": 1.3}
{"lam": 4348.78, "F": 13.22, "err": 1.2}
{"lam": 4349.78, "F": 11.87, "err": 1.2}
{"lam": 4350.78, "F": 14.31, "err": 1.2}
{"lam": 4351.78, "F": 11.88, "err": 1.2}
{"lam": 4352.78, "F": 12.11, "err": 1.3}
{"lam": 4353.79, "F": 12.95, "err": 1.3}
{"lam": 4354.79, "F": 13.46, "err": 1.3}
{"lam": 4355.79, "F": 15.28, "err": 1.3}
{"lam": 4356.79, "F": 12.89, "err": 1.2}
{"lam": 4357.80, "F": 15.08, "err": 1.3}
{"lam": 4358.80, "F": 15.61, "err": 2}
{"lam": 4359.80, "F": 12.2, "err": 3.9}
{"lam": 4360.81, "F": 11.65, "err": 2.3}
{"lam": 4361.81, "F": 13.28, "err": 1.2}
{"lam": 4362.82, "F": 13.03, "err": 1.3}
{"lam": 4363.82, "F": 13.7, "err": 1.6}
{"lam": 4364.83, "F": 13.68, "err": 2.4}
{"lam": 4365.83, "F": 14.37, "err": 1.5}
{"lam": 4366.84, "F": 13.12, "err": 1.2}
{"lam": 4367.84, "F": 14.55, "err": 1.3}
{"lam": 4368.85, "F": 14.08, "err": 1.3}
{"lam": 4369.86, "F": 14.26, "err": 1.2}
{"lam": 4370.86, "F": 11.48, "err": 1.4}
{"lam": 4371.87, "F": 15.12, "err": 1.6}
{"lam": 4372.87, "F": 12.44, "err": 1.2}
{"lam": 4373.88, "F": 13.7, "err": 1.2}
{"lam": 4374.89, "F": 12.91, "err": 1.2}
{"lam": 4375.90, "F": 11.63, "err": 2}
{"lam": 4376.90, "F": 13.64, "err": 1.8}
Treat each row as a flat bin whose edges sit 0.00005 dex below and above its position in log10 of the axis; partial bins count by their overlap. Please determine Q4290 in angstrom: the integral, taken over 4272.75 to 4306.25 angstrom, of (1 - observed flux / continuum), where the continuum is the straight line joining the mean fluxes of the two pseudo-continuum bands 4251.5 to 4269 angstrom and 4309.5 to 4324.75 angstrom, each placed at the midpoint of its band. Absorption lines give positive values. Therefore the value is 2.88 angstrom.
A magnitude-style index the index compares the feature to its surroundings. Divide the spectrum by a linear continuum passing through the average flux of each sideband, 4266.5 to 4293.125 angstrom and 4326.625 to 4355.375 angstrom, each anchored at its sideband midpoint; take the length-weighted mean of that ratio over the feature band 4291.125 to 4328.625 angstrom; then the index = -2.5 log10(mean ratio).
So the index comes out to 0.08 mag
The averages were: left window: 11.2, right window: 12.4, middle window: 10.9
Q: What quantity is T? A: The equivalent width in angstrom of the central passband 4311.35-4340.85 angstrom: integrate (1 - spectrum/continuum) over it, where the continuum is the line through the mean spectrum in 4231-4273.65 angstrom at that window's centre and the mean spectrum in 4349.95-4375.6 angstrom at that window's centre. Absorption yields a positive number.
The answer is 2.50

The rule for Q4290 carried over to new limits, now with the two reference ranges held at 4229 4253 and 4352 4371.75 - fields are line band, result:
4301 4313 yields 2.8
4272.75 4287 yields 1.3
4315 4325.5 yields 0.7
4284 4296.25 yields 1.6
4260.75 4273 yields 0.5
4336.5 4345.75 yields 0.8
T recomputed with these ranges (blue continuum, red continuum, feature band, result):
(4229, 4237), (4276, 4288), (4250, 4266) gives -0.5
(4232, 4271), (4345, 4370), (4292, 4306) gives 2.5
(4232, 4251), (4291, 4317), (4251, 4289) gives -0.4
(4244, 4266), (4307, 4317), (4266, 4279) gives 0.6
